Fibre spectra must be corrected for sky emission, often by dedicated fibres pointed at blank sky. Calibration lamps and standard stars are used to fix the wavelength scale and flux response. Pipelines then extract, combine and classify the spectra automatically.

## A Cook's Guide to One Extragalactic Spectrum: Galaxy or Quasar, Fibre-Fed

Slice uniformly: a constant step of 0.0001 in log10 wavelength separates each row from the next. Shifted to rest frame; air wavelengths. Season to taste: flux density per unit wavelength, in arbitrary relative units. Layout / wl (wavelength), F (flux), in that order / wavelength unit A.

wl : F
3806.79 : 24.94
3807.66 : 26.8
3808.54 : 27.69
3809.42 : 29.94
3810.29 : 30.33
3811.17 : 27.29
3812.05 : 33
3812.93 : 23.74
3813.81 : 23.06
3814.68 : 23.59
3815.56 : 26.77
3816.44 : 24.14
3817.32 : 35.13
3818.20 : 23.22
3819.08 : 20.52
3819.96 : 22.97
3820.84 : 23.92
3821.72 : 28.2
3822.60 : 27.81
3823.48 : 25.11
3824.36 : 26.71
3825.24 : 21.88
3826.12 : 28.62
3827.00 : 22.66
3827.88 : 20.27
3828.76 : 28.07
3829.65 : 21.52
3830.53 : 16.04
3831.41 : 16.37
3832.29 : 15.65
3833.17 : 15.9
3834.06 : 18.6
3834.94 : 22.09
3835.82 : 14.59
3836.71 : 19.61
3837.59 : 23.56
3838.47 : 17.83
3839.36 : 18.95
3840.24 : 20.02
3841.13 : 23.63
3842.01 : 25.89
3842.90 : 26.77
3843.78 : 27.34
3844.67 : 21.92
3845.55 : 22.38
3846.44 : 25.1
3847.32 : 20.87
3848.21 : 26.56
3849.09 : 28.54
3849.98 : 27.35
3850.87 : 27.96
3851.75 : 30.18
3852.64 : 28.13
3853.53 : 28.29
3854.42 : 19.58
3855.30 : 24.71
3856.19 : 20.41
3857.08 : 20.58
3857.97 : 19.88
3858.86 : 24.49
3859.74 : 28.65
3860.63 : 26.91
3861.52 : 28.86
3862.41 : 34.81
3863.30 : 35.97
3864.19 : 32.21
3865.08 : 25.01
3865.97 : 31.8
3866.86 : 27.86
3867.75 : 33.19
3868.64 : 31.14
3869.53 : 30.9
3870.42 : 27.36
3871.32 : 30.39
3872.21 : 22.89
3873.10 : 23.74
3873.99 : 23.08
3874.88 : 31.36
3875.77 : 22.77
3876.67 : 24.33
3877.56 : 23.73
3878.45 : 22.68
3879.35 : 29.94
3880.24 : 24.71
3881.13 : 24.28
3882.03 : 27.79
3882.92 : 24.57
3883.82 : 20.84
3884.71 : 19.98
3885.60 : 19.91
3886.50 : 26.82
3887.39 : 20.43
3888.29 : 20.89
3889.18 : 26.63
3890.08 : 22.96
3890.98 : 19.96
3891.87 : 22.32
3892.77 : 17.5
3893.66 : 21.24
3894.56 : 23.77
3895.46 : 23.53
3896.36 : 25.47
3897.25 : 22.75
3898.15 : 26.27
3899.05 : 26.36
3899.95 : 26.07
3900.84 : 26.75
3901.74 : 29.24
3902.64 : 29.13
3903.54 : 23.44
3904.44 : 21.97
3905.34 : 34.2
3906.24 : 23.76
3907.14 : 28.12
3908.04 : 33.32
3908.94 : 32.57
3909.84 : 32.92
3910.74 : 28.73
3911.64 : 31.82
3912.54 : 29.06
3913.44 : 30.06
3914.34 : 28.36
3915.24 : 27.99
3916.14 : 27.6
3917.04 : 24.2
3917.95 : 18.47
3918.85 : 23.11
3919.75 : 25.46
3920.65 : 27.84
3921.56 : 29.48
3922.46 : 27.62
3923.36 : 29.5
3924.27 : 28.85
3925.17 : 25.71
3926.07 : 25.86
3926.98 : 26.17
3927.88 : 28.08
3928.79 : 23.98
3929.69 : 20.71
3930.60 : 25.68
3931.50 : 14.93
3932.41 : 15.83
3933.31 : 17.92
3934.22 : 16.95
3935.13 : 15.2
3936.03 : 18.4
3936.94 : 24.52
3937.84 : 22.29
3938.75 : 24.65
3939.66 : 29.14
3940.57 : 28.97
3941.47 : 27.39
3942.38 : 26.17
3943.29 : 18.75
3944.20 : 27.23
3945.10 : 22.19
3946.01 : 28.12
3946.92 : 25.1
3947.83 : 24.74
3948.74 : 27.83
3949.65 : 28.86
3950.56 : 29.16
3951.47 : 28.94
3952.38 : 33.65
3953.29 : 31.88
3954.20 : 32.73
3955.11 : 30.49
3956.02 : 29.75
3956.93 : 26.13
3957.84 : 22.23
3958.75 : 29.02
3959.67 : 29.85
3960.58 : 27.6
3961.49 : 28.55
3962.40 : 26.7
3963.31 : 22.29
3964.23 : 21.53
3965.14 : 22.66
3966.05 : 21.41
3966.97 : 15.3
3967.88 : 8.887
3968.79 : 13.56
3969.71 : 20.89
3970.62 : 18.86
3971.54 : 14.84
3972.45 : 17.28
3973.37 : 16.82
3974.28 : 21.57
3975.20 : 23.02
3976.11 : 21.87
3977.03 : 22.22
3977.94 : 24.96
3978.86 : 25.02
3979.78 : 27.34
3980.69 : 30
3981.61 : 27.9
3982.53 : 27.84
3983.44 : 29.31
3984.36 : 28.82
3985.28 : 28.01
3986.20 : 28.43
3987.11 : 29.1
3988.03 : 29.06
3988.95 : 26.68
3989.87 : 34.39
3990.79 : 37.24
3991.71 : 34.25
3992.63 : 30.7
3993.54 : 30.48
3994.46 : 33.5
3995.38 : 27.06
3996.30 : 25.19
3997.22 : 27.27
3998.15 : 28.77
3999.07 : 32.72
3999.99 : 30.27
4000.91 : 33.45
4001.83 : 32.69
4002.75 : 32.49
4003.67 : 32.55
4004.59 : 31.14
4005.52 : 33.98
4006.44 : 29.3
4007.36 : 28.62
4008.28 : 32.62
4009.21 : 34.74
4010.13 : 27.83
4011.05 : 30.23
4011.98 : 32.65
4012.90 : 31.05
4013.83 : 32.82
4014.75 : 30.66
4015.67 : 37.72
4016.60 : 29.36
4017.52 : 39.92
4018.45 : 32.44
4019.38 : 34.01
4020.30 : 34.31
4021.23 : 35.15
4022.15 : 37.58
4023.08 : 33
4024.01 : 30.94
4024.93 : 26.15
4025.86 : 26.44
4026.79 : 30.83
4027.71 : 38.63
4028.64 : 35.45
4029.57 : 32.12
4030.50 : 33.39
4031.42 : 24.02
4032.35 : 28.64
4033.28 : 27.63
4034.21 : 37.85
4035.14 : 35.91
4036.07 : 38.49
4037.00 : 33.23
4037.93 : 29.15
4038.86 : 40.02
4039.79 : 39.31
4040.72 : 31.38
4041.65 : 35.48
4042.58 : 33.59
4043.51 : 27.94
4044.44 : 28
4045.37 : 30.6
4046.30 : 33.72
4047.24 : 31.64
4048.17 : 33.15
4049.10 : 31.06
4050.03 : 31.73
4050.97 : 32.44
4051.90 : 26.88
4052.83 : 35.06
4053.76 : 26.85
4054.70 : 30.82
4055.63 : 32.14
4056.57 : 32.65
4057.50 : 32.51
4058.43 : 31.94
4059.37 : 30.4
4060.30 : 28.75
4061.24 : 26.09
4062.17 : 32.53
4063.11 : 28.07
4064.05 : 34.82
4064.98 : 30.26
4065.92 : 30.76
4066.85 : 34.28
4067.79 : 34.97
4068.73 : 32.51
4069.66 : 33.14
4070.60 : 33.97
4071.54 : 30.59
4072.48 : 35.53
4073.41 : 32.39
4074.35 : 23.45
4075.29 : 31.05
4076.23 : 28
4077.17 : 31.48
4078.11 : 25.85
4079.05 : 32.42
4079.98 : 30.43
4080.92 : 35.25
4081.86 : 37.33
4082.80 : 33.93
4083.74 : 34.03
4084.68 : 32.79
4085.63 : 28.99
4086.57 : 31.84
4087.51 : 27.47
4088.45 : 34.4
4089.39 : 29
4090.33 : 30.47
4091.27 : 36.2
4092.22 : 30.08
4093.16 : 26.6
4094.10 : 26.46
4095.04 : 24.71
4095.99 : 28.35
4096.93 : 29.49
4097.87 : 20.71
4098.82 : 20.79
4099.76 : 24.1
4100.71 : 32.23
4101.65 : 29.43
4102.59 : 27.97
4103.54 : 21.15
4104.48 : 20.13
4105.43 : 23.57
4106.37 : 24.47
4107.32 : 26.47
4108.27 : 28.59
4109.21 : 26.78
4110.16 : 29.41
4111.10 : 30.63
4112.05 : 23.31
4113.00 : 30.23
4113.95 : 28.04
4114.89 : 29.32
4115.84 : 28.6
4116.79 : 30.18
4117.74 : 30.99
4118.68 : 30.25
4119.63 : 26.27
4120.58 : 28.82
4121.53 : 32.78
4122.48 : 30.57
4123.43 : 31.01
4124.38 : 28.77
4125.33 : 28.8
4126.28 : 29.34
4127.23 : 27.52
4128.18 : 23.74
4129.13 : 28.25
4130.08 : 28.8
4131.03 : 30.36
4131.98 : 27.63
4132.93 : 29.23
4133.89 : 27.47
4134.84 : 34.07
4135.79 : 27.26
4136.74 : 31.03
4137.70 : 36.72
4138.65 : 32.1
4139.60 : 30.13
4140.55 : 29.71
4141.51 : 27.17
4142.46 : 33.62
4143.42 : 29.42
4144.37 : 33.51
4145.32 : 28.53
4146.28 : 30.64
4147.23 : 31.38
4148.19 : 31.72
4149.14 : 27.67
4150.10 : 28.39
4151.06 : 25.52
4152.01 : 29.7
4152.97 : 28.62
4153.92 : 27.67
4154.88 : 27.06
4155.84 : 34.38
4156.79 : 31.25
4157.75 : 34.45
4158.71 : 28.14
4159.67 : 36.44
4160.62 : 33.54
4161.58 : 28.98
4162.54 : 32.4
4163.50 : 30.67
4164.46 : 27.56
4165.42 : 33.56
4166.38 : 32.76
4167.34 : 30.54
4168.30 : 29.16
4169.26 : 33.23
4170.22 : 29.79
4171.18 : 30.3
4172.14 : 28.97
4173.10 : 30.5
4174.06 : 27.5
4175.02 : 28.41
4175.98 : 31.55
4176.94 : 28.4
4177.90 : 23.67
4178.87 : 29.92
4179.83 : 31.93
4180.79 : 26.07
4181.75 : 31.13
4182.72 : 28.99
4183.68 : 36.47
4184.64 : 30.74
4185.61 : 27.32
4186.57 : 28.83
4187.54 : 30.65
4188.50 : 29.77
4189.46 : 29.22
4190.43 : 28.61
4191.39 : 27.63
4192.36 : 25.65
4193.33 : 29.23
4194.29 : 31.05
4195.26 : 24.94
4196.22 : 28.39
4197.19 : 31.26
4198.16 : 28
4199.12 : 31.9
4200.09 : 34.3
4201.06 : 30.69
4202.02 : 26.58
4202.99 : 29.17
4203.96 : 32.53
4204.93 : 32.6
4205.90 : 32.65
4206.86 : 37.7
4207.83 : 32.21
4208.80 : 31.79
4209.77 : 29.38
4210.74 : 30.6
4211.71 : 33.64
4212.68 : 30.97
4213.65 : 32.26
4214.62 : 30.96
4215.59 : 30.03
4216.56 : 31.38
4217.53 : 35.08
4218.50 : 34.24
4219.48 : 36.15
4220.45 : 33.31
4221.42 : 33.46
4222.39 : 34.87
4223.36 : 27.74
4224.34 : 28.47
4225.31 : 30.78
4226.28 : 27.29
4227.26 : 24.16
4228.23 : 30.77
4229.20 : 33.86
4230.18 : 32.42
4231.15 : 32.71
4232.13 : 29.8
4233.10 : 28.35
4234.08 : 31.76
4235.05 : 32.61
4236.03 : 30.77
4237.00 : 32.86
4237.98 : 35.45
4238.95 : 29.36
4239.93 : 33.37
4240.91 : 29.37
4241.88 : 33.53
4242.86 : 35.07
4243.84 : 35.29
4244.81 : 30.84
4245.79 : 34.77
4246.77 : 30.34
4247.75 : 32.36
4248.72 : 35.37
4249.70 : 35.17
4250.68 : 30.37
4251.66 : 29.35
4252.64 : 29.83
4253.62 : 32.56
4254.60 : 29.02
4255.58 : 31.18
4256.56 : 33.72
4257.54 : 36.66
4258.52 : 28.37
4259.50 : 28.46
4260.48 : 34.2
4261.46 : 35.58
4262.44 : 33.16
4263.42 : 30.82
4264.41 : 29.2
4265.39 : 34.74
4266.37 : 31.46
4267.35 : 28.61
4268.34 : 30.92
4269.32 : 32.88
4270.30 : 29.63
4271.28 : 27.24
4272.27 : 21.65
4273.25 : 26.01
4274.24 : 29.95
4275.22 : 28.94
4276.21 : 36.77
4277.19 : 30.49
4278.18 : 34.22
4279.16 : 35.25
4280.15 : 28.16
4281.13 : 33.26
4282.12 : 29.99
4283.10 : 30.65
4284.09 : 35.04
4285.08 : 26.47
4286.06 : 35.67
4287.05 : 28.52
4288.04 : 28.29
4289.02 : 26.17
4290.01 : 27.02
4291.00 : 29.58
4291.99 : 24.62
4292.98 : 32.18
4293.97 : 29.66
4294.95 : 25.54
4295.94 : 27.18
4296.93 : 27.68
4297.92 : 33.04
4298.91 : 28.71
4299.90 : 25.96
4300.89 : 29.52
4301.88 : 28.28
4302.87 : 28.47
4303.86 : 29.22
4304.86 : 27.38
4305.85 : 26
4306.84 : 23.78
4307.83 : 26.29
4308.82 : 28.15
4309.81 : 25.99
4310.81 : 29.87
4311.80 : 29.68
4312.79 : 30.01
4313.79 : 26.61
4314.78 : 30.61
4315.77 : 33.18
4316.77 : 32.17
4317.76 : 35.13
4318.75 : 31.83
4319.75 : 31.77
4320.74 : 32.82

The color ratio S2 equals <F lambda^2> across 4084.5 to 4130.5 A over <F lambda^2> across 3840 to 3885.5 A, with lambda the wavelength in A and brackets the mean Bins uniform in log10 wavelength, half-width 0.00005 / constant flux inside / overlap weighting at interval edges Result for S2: 1.2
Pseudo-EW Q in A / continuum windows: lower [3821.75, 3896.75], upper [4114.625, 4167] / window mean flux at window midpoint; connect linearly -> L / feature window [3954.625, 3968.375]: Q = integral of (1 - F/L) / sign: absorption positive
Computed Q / 1.2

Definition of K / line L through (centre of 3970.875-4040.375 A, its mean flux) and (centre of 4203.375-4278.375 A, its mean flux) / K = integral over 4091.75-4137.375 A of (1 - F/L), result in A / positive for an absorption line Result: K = 4.6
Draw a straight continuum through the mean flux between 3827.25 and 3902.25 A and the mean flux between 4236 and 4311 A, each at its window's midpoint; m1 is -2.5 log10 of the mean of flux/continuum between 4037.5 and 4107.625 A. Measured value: -0.11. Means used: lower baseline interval 24.4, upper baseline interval 30.4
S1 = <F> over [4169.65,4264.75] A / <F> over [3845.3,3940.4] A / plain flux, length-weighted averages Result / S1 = 1.21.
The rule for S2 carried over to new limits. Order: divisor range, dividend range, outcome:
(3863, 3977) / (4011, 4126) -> 1.32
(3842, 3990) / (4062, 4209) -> 1.31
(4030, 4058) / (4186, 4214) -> 1.02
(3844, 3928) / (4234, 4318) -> 1.41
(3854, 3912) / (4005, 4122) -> 1.30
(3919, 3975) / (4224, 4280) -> 1.51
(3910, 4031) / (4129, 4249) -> 1.25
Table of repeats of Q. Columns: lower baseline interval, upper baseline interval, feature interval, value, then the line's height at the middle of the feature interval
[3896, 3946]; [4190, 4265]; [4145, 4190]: 0.3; 30.3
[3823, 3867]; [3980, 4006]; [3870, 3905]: 2.2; 25.9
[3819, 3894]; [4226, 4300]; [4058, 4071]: -1.8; 27.7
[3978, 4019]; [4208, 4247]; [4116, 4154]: 2.1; 31.4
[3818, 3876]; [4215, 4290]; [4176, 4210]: 0.4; 30.4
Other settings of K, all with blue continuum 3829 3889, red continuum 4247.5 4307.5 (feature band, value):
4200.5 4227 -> -2.2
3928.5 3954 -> 1.3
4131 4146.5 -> -1.2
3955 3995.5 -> 1.1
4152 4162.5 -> -0.9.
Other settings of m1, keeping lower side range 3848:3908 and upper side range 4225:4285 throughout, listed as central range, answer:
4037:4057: -0.136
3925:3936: 0.247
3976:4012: -0.086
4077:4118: 0.013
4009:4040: -0.176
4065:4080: -0.094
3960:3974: 0.335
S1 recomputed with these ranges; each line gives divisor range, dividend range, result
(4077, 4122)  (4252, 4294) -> 1.06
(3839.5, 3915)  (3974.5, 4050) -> 1.20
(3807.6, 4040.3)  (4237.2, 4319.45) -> 1.14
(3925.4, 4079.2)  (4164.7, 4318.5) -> 1.06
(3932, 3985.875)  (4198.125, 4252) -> 1.31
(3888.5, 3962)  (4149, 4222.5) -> 1.18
